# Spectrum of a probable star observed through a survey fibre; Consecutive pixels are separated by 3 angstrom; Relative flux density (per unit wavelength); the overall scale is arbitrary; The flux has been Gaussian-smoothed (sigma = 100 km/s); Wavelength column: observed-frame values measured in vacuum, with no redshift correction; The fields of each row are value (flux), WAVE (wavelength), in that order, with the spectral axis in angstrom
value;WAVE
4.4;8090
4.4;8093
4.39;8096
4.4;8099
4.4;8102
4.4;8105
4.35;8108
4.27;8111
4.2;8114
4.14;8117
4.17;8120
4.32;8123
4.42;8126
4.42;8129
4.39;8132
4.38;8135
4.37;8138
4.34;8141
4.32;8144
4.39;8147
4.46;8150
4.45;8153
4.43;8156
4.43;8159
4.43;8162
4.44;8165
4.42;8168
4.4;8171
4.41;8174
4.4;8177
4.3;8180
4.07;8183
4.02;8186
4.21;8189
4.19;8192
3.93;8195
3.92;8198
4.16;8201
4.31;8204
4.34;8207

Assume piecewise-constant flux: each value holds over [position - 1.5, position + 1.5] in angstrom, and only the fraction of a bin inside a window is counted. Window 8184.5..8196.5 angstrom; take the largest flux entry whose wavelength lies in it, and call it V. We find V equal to 4.21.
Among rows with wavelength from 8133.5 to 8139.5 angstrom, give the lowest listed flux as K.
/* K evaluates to 4.37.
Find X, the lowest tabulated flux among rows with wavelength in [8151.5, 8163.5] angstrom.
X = 4.43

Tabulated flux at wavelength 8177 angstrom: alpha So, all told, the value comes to 4.4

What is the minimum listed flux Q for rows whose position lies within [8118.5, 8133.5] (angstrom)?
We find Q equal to 4.17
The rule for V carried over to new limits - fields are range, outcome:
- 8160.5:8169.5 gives 4.44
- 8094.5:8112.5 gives 4.4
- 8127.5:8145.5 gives 4.42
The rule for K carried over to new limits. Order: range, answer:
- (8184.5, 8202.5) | 3.92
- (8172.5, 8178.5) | 4.4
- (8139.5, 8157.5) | 4.32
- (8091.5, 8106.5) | 4.39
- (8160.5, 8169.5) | 4.42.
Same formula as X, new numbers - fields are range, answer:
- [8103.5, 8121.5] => 4.14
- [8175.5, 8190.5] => 4.02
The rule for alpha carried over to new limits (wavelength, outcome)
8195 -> 3.93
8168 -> 4.42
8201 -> 4.16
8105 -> 4.4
